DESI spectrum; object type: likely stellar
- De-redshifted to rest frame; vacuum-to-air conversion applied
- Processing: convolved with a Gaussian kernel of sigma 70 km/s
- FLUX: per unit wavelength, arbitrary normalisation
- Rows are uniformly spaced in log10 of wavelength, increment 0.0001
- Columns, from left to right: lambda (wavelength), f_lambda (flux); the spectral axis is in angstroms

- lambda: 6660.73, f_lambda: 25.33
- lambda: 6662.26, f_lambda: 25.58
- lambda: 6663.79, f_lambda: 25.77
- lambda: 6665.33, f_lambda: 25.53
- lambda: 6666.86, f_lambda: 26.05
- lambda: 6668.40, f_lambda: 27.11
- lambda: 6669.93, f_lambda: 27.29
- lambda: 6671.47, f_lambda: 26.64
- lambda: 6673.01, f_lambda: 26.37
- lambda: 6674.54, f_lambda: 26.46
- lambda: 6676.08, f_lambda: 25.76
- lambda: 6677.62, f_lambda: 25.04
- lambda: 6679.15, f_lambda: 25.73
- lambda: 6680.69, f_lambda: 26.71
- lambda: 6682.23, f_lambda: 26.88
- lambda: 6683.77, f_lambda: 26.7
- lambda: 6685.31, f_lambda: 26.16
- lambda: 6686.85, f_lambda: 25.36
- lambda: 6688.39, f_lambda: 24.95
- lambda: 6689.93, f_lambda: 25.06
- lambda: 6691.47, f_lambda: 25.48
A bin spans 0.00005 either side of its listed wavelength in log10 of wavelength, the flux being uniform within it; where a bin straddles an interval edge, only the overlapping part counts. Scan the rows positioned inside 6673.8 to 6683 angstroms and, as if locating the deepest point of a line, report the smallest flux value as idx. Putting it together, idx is 25.04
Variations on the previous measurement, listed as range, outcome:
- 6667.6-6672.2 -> 26.64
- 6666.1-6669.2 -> 26.05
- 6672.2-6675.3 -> 26.37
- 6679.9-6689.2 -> 24.95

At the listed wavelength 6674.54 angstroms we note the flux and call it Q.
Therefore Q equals 26.46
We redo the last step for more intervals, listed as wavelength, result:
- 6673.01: 26.37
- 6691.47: 25.48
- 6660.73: 25.33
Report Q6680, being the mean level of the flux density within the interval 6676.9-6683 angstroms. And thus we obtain 26.1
